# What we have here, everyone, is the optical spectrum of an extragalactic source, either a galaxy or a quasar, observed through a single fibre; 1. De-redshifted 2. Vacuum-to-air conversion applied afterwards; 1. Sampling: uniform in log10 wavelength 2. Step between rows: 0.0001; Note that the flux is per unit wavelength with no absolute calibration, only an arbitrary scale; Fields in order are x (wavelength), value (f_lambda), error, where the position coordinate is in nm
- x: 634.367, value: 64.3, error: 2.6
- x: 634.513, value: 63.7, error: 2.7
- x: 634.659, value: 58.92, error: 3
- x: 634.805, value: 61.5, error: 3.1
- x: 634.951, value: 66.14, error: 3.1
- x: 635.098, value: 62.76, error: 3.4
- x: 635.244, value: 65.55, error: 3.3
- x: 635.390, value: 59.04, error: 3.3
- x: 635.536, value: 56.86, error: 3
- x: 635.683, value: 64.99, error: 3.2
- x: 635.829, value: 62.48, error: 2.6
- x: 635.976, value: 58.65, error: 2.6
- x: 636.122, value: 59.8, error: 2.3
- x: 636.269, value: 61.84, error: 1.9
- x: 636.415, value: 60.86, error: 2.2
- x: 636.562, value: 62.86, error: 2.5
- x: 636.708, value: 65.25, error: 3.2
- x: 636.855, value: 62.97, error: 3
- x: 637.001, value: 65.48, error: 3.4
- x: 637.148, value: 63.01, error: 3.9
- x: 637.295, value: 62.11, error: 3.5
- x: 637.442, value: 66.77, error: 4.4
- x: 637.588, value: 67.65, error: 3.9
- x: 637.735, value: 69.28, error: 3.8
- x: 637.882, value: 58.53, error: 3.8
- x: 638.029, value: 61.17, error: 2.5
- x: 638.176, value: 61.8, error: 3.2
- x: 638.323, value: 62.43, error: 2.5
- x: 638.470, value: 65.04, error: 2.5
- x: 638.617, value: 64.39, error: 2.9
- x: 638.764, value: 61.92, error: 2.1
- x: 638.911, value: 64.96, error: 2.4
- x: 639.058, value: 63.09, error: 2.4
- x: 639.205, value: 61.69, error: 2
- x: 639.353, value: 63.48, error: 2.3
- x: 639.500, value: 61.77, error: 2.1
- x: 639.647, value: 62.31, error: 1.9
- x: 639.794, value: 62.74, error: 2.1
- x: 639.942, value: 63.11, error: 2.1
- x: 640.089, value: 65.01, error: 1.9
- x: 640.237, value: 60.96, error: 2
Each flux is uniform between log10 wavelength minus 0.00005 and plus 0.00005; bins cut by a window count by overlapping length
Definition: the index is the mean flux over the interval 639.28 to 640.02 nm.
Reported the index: 62.7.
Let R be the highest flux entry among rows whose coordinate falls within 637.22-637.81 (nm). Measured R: 69.28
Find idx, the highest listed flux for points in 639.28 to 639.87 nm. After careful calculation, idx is 63.48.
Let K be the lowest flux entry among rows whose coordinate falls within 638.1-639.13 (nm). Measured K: 61.8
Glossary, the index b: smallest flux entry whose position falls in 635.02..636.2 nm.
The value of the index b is 56.86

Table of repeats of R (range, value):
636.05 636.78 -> 65.25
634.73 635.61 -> 66.14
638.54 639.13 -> 64.96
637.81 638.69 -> 65.04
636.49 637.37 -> 65.48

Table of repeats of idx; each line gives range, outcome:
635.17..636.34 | 65.55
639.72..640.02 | 63.11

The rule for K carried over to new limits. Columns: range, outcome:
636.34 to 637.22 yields 60.86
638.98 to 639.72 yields 61.69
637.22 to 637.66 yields 62.11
